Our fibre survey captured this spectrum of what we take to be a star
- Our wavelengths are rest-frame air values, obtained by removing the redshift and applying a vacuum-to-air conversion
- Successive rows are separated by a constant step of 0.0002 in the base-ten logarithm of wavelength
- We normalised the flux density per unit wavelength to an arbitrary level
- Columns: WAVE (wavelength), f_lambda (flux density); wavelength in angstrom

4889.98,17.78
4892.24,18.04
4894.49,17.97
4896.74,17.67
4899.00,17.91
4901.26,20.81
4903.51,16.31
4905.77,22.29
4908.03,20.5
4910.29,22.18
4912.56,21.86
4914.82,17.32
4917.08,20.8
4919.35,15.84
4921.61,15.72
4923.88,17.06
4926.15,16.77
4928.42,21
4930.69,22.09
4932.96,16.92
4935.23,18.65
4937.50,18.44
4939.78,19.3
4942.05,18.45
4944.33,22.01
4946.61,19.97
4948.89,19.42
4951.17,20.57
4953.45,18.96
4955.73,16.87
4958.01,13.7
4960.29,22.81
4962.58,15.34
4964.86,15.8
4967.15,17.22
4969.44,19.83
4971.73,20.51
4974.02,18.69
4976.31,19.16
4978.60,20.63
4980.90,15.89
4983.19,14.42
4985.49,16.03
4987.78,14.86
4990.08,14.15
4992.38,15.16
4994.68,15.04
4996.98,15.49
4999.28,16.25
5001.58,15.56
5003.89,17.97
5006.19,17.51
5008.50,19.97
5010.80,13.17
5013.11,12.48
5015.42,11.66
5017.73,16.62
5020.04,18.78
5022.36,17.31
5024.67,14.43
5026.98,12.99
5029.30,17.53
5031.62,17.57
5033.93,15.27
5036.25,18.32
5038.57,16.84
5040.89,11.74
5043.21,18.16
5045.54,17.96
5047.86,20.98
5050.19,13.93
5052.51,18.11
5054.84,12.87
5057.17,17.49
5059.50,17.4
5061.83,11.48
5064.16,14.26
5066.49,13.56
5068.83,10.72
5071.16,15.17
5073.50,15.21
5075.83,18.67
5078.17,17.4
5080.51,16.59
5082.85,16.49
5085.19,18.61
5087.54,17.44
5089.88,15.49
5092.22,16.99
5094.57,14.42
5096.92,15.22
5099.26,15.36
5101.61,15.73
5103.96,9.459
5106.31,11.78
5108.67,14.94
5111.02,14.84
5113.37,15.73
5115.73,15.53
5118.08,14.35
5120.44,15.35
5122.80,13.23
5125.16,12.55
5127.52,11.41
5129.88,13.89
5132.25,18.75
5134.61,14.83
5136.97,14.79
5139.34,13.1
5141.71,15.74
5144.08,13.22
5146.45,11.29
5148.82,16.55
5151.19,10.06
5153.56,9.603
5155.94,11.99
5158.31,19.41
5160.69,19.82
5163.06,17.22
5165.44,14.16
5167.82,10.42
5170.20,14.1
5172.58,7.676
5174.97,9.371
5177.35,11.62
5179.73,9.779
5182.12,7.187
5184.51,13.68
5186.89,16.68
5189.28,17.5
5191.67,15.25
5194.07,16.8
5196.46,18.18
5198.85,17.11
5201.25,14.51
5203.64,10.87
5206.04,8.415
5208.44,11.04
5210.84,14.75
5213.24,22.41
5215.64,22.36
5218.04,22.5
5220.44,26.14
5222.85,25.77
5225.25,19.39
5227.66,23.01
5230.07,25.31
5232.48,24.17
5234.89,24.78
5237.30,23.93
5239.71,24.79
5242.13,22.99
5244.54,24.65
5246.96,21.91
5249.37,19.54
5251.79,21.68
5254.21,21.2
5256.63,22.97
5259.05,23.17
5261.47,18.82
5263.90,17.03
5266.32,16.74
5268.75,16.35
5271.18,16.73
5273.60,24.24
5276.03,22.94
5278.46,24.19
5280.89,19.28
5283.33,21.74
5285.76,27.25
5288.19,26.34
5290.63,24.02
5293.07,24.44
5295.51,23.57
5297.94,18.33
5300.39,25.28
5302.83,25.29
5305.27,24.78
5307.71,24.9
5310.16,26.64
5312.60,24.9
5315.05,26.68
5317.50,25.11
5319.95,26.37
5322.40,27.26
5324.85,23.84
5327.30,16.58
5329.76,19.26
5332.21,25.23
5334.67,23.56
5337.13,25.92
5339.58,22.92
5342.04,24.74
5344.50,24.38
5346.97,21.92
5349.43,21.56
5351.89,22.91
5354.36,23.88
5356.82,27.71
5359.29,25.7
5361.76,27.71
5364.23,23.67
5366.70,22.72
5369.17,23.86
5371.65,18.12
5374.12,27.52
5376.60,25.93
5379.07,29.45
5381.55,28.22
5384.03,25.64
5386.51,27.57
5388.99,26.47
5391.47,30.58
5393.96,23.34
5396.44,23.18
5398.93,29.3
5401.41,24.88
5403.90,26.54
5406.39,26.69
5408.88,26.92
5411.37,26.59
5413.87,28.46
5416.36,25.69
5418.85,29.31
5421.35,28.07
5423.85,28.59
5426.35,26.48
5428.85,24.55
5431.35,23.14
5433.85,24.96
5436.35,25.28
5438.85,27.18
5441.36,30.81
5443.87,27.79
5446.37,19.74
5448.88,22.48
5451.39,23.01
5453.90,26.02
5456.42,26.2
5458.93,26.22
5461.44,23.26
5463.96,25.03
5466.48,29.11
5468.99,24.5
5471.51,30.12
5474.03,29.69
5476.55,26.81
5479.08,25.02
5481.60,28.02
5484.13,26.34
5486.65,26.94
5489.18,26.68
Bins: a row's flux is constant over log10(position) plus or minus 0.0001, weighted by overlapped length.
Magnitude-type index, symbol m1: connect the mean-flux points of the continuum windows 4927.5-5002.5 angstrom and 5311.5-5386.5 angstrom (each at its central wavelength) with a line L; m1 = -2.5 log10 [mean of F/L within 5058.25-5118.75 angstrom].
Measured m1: 0.30 mag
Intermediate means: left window 17.8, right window 24.5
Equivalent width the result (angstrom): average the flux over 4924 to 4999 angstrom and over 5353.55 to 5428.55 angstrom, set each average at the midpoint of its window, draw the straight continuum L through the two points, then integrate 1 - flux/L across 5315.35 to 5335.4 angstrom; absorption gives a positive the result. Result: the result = 1.2 angstrom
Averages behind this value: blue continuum 17.9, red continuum 26.3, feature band 23.5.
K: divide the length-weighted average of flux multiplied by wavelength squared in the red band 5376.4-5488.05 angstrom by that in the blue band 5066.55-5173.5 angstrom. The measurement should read 2.0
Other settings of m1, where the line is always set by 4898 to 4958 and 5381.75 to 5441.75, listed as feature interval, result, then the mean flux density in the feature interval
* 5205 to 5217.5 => 0.401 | 16.2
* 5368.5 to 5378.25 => 0.084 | 24.1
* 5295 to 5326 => 0.008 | 24.9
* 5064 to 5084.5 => 0.350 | 15.5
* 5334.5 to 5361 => 0.063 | 24.2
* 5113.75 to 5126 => 0.467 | 14.3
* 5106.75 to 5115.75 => 0.417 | 14.9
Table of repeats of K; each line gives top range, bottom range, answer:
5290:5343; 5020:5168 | 1.73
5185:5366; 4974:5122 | 1.53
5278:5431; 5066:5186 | 1.94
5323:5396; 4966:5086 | 1.72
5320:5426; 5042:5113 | 1.83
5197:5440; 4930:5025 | 1.55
